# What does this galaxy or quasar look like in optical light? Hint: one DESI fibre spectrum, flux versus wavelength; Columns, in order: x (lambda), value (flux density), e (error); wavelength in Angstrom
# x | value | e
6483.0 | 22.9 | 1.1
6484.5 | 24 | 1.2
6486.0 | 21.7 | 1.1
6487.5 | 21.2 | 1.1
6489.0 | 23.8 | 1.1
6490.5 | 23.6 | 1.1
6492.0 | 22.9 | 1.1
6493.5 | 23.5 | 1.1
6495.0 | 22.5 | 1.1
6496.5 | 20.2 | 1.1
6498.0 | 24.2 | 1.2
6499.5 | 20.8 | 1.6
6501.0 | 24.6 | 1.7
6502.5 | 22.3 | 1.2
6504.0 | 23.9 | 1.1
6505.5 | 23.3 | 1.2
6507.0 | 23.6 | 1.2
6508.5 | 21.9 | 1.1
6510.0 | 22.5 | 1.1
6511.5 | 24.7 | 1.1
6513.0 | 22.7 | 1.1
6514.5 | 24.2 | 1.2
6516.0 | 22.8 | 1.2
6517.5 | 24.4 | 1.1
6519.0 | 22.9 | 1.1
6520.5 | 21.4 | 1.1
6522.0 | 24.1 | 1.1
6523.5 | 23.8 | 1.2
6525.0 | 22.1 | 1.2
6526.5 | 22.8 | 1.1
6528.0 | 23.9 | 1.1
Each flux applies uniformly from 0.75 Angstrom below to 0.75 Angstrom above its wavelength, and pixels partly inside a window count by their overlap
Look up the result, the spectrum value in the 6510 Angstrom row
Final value 22.5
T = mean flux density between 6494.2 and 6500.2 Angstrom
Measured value 21.9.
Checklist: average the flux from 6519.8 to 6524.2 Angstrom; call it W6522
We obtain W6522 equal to 23.1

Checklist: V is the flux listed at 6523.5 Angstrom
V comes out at 23.8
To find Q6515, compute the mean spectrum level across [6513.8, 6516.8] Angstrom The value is 23.5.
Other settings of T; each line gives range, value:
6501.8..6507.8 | 23.3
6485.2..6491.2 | 22.6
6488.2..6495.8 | 23.2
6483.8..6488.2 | 22.3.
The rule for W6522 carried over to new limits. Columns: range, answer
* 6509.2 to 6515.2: 23.5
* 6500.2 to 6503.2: 23.4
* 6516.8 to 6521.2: 22.9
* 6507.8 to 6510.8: 22.2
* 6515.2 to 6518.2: 23.6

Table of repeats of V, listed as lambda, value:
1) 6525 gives 22.1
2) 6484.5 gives 24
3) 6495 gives 22.5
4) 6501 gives 24.6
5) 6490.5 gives 23.6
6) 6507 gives 23.6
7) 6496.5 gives 20.2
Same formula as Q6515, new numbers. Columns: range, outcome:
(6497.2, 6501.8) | 23.2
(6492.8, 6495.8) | 22.9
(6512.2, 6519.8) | 23.4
